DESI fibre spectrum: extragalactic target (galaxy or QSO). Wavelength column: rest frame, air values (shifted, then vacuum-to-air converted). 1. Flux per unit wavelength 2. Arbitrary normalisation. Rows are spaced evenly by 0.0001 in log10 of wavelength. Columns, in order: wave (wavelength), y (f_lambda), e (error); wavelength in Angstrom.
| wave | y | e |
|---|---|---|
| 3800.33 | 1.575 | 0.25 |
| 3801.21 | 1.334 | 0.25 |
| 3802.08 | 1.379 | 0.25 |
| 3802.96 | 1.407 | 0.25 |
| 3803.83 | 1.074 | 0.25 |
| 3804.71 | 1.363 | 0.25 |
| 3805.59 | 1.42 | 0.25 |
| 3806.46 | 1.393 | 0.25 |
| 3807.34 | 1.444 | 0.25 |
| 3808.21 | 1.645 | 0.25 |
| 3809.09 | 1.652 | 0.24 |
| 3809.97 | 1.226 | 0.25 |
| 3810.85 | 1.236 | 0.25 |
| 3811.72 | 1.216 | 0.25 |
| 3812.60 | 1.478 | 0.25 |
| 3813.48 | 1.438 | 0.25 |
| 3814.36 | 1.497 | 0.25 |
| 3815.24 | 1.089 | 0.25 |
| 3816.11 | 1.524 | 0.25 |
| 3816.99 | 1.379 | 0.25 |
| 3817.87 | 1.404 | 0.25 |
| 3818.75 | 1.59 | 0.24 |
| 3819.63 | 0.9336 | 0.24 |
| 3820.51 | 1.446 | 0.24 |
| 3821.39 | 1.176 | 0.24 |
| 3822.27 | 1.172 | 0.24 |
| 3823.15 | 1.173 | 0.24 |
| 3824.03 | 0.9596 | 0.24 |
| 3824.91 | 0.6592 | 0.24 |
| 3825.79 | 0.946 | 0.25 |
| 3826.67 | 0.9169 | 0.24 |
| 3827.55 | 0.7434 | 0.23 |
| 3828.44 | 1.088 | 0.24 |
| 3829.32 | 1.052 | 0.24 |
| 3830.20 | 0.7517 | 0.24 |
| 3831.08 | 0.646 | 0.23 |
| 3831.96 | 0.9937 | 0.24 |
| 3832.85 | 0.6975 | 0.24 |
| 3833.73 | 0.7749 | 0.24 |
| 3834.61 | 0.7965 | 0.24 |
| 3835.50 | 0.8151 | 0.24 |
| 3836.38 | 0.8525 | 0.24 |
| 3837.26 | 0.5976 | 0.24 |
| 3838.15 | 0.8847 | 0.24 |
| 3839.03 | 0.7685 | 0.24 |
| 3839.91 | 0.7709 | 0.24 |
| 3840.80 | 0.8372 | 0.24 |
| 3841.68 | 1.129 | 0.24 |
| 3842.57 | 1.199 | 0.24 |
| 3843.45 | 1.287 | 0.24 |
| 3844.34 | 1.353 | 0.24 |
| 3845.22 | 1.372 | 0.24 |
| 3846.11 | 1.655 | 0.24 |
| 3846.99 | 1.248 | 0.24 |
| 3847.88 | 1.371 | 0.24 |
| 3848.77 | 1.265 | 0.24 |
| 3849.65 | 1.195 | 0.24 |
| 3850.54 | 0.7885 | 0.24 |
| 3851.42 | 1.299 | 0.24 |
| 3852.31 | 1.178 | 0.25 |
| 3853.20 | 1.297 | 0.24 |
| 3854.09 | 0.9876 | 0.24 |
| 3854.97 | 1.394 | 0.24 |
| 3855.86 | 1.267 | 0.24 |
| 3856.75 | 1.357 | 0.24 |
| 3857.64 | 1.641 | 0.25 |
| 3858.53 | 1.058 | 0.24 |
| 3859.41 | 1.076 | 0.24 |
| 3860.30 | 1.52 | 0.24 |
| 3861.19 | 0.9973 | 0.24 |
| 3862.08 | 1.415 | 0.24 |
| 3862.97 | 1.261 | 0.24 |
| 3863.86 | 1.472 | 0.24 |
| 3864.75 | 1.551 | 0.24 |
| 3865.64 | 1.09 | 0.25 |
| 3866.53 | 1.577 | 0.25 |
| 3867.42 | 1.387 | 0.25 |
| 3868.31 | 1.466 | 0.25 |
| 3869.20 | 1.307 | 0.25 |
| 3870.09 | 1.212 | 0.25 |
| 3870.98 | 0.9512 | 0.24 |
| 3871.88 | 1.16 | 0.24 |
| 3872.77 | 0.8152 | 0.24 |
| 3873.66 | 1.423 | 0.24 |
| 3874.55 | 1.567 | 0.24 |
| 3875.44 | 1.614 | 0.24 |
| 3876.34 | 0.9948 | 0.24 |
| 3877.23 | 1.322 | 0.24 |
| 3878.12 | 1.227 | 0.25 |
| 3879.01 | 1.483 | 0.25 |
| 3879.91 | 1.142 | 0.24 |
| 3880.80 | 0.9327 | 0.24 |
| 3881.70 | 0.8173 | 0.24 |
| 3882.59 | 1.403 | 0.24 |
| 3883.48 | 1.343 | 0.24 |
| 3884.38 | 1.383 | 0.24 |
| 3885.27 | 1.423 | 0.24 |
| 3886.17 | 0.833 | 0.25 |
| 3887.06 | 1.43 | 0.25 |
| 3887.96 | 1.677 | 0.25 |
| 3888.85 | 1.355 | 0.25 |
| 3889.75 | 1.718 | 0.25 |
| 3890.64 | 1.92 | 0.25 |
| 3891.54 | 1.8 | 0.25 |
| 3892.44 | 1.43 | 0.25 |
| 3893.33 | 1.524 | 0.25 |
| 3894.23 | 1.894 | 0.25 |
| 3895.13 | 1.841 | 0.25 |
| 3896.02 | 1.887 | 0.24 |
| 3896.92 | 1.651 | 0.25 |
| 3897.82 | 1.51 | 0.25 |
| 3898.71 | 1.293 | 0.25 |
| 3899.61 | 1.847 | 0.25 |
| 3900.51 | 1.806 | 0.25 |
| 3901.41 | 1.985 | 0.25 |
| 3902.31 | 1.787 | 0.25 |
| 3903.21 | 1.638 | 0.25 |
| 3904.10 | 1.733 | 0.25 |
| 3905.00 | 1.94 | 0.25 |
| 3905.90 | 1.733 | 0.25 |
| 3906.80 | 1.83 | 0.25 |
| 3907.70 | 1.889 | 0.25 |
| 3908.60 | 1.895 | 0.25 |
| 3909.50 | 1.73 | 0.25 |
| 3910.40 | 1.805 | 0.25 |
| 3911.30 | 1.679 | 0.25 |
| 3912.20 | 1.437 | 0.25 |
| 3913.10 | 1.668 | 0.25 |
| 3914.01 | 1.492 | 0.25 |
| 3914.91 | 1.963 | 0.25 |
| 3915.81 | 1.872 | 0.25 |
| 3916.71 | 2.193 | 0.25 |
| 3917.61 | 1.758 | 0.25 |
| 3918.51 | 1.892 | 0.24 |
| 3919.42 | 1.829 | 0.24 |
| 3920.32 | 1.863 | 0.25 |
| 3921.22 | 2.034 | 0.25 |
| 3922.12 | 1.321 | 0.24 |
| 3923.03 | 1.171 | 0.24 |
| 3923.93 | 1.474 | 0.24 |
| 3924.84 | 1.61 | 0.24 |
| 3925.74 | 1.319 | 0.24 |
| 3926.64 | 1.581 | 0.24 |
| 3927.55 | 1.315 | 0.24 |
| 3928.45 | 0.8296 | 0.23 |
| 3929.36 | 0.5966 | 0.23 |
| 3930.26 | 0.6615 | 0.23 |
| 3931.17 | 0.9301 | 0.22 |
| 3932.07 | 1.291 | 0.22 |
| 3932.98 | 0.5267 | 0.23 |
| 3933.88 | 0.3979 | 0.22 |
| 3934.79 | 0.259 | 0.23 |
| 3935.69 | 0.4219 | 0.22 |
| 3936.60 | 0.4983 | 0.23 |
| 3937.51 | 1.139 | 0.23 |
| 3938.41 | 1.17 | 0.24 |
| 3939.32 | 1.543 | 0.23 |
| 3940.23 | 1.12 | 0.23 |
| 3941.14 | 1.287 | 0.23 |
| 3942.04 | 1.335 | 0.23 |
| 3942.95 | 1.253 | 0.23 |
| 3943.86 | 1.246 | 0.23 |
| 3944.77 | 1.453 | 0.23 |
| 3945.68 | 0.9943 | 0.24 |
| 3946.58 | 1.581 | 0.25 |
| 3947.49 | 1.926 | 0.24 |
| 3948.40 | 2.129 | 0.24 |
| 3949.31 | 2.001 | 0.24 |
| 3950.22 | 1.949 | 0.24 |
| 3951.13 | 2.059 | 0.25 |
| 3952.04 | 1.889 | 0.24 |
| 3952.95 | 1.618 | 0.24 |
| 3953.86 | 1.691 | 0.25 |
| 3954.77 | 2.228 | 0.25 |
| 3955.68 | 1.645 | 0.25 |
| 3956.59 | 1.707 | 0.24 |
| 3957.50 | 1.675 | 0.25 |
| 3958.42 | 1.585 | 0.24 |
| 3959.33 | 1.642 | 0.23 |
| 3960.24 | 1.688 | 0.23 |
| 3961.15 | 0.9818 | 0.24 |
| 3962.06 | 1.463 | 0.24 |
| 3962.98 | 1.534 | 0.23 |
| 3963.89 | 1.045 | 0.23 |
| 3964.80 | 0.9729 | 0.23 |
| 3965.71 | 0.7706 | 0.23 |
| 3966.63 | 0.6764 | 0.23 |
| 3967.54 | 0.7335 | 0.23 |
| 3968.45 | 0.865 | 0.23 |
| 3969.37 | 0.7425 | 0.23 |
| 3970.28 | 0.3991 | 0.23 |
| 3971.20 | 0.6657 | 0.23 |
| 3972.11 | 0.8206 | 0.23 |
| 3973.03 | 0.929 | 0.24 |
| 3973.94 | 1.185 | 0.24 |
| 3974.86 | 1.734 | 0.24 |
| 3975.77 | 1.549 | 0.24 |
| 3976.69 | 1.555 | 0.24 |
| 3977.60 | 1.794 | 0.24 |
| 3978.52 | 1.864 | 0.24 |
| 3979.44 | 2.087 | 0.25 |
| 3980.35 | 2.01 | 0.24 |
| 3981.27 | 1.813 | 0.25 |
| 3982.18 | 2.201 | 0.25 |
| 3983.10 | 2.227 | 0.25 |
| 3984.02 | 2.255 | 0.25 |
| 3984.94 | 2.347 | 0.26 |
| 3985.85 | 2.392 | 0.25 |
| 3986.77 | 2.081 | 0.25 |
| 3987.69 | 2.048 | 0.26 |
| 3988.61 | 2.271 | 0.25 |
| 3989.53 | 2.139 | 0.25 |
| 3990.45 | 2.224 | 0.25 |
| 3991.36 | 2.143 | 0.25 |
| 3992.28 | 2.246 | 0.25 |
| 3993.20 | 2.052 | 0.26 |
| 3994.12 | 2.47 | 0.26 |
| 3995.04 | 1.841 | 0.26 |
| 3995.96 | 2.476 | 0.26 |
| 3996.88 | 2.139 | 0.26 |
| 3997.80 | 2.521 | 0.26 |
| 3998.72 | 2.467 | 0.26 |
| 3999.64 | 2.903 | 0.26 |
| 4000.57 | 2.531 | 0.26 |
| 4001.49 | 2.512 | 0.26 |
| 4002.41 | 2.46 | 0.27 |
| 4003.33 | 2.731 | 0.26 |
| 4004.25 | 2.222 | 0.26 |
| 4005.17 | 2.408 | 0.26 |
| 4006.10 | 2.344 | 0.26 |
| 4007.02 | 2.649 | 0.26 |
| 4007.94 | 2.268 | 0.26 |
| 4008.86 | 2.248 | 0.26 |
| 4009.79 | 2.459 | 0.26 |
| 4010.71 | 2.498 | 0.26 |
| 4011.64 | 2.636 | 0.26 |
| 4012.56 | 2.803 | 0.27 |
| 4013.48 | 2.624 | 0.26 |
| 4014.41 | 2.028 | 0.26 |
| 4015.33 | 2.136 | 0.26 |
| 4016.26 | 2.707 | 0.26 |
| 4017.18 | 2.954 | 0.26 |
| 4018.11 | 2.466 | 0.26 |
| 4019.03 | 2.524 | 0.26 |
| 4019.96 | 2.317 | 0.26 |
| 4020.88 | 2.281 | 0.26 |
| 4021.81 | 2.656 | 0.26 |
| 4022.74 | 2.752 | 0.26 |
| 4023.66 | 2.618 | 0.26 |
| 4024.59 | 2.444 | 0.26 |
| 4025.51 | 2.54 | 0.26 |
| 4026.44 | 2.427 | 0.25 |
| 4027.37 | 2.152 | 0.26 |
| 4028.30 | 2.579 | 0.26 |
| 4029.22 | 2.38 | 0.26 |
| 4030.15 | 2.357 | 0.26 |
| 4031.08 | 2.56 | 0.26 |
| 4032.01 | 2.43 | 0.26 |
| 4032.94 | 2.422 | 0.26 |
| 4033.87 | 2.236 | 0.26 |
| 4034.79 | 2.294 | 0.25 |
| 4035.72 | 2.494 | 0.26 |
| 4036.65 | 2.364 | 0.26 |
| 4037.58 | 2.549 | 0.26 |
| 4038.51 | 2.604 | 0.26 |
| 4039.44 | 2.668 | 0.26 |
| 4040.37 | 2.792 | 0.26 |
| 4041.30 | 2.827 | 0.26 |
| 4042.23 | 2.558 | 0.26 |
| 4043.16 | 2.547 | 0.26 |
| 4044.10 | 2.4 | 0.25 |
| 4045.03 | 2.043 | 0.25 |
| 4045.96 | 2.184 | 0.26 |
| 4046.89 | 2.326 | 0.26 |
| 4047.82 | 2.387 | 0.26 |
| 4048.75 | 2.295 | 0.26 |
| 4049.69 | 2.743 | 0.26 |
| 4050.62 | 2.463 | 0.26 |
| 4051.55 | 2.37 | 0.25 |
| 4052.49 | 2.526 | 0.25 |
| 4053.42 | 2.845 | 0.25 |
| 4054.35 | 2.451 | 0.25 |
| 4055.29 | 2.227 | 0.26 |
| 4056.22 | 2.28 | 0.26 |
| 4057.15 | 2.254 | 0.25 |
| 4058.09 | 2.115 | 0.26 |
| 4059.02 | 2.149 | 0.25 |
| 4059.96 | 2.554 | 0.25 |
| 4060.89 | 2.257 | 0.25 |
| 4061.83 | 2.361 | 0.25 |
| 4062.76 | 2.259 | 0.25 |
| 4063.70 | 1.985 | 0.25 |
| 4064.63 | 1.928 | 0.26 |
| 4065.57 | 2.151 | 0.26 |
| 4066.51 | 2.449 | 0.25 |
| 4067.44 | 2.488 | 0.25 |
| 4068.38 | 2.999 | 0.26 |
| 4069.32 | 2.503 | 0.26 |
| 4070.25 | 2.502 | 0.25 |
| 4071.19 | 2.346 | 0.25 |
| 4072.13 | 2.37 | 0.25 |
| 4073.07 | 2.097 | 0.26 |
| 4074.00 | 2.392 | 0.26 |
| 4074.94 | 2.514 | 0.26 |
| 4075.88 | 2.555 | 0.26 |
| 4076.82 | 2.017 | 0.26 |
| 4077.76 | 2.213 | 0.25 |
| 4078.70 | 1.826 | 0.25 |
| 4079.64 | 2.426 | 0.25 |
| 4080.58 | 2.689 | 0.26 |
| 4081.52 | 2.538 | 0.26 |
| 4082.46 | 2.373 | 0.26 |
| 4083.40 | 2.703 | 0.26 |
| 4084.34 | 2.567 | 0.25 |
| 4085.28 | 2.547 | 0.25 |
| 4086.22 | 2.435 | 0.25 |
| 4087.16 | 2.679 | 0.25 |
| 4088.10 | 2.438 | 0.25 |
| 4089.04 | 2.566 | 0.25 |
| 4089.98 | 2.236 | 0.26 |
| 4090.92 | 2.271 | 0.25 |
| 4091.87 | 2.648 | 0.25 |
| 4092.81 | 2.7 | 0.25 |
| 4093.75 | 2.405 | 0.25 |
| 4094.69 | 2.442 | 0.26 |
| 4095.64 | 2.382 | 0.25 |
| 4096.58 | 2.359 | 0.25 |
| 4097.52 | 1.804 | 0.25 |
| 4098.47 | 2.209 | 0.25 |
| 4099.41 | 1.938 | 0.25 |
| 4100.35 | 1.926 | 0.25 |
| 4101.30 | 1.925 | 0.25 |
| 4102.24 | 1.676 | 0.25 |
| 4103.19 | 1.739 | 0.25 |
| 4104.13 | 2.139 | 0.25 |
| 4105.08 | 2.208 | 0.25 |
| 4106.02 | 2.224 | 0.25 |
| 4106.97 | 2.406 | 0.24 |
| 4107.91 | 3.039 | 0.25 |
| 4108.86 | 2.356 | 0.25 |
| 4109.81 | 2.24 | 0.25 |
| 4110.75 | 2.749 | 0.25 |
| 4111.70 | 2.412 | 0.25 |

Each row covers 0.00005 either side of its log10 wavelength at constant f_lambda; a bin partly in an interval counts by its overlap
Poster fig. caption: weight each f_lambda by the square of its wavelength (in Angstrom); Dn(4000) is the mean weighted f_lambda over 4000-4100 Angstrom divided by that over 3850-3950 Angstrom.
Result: 1.9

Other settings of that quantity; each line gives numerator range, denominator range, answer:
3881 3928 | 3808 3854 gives 1.52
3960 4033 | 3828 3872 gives 1.94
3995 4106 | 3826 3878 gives 2.31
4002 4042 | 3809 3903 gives 2.14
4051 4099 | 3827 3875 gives 2.33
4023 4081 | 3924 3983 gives 1.90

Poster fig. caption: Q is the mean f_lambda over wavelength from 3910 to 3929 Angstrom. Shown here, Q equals 1.62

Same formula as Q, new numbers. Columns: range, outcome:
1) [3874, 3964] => 1.49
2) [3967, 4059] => 2.23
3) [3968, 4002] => 1.91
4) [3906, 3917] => 1.78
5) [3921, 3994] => 1.46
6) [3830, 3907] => 1.31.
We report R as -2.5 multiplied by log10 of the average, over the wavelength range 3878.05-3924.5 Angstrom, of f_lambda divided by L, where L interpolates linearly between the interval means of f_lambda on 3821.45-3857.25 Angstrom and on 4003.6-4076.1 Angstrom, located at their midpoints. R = -0.10 mag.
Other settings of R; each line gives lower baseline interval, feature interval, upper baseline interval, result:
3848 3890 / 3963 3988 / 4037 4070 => 0.31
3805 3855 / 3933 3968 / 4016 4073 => 0.36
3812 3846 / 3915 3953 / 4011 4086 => 0.24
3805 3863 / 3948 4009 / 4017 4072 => 0.11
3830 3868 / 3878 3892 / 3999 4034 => 0.05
